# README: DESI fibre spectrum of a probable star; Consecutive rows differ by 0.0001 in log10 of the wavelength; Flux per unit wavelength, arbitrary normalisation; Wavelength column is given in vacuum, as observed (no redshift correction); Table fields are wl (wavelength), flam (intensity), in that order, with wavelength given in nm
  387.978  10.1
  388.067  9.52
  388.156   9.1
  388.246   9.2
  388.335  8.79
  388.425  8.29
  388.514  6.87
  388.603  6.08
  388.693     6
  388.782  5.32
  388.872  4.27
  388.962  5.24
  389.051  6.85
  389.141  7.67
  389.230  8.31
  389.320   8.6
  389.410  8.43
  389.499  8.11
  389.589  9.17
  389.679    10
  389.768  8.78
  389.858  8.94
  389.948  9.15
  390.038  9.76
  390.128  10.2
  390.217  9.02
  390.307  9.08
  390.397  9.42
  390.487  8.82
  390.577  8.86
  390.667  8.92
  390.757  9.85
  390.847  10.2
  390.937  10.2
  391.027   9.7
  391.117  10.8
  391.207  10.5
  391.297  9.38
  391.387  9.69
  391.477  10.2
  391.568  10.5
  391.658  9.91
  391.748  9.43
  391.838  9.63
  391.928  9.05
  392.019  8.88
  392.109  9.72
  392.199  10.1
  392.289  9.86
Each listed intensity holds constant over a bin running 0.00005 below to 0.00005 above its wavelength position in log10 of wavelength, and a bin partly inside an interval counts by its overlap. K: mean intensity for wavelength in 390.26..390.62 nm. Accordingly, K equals 9.04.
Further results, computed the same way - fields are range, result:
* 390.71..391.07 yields 9.98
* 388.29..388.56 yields 8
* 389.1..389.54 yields 8.24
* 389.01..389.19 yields 7.31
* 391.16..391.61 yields 10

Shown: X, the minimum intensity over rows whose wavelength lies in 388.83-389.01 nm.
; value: 4.27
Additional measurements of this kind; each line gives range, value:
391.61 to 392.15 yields 8.88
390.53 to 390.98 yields 8.86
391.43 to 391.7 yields 9.91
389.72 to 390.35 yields 8.78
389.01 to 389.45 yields 6.85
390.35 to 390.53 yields 8.82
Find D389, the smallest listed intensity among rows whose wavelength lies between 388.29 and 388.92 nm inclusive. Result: 4.27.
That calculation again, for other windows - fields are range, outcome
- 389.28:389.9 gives 8.11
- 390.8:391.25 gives 9.7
